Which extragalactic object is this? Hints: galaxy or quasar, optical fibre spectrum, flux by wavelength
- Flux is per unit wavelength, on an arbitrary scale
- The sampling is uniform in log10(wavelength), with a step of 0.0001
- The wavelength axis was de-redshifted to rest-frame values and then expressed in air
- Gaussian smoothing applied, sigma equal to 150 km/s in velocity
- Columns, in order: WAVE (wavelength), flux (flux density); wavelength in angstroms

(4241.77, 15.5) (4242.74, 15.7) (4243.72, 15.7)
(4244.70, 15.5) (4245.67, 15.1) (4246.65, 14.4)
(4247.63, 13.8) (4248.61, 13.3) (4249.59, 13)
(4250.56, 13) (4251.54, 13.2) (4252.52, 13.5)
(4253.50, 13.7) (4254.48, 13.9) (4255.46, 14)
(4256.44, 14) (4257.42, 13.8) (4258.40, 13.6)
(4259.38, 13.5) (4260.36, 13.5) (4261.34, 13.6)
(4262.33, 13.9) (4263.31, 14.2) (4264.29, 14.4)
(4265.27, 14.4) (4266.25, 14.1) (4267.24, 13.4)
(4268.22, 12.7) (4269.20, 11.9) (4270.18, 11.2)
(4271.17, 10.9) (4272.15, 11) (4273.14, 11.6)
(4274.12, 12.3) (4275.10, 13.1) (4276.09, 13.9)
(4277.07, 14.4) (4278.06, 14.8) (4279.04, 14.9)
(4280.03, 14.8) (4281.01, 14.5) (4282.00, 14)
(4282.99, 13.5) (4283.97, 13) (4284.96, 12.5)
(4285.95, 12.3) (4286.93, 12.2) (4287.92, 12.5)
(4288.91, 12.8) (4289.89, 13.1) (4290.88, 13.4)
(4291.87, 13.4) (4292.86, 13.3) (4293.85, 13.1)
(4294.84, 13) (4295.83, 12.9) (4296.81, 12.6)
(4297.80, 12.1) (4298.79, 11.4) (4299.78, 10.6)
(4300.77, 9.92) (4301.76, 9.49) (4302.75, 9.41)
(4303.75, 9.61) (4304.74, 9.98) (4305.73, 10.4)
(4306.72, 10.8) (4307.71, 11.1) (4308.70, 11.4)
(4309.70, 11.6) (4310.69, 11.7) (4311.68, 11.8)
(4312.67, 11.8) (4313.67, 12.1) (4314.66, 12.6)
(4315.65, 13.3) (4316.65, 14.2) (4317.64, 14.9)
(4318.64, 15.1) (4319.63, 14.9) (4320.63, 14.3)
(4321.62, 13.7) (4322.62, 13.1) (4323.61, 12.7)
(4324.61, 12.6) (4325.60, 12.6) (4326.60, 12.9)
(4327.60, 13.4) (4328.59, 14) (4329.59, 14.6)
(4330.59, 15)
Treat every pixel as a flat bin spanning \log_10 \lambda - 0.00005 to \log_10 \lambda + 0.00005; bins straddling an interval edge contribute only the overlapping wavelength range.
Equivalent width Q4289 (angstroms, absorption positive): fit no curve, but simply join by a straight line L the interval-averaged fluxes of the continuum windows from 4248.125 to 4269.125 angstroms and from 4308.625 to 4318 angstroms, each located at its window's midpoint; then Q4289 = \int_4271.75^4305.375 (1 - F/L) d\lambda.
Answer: 1.4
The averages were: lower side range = 13.6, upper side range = 12.6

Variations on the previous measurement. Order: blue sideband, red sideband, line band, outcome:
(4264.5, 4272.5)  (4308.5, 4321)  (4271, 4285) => -0.8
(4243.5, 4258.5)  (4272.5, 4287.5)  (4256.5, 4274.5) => 0.9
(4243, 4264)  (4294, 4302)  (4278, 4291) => -1.1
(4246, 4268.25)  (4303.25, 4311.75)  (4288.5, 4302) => -0.8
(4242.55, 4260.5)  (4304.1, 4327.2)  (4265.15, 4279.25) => 0.7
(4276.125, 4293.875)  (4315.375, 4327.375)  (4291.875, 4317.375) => 3.6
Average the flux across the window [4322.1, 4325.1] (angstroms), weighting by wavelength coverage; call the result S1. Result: 12.8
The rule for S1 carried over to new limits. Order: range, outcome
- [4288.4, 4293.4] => 13.2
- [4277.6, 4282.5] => 14.6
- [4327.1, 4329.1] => 13.7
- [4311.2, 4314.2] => 11.9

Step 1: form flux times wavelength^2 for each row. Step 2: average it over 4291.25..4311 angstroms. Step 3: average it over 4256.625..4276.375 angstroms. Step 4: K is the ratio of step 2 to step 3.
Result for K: 0.89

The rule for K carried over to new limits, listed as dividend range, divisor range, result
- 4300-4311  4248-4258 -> 0.79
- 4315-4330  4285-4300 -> 1.10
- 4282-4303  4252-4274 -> 0.94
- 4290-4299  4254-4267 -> 0.94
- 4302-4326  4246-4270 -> 0.93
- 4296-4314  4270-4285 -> 0.84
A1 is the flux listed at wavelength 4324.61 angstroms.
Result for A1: 12.6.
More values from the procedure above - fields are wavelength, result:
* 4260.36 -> 13.5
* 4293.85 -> 13.1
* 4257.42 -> 13.8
